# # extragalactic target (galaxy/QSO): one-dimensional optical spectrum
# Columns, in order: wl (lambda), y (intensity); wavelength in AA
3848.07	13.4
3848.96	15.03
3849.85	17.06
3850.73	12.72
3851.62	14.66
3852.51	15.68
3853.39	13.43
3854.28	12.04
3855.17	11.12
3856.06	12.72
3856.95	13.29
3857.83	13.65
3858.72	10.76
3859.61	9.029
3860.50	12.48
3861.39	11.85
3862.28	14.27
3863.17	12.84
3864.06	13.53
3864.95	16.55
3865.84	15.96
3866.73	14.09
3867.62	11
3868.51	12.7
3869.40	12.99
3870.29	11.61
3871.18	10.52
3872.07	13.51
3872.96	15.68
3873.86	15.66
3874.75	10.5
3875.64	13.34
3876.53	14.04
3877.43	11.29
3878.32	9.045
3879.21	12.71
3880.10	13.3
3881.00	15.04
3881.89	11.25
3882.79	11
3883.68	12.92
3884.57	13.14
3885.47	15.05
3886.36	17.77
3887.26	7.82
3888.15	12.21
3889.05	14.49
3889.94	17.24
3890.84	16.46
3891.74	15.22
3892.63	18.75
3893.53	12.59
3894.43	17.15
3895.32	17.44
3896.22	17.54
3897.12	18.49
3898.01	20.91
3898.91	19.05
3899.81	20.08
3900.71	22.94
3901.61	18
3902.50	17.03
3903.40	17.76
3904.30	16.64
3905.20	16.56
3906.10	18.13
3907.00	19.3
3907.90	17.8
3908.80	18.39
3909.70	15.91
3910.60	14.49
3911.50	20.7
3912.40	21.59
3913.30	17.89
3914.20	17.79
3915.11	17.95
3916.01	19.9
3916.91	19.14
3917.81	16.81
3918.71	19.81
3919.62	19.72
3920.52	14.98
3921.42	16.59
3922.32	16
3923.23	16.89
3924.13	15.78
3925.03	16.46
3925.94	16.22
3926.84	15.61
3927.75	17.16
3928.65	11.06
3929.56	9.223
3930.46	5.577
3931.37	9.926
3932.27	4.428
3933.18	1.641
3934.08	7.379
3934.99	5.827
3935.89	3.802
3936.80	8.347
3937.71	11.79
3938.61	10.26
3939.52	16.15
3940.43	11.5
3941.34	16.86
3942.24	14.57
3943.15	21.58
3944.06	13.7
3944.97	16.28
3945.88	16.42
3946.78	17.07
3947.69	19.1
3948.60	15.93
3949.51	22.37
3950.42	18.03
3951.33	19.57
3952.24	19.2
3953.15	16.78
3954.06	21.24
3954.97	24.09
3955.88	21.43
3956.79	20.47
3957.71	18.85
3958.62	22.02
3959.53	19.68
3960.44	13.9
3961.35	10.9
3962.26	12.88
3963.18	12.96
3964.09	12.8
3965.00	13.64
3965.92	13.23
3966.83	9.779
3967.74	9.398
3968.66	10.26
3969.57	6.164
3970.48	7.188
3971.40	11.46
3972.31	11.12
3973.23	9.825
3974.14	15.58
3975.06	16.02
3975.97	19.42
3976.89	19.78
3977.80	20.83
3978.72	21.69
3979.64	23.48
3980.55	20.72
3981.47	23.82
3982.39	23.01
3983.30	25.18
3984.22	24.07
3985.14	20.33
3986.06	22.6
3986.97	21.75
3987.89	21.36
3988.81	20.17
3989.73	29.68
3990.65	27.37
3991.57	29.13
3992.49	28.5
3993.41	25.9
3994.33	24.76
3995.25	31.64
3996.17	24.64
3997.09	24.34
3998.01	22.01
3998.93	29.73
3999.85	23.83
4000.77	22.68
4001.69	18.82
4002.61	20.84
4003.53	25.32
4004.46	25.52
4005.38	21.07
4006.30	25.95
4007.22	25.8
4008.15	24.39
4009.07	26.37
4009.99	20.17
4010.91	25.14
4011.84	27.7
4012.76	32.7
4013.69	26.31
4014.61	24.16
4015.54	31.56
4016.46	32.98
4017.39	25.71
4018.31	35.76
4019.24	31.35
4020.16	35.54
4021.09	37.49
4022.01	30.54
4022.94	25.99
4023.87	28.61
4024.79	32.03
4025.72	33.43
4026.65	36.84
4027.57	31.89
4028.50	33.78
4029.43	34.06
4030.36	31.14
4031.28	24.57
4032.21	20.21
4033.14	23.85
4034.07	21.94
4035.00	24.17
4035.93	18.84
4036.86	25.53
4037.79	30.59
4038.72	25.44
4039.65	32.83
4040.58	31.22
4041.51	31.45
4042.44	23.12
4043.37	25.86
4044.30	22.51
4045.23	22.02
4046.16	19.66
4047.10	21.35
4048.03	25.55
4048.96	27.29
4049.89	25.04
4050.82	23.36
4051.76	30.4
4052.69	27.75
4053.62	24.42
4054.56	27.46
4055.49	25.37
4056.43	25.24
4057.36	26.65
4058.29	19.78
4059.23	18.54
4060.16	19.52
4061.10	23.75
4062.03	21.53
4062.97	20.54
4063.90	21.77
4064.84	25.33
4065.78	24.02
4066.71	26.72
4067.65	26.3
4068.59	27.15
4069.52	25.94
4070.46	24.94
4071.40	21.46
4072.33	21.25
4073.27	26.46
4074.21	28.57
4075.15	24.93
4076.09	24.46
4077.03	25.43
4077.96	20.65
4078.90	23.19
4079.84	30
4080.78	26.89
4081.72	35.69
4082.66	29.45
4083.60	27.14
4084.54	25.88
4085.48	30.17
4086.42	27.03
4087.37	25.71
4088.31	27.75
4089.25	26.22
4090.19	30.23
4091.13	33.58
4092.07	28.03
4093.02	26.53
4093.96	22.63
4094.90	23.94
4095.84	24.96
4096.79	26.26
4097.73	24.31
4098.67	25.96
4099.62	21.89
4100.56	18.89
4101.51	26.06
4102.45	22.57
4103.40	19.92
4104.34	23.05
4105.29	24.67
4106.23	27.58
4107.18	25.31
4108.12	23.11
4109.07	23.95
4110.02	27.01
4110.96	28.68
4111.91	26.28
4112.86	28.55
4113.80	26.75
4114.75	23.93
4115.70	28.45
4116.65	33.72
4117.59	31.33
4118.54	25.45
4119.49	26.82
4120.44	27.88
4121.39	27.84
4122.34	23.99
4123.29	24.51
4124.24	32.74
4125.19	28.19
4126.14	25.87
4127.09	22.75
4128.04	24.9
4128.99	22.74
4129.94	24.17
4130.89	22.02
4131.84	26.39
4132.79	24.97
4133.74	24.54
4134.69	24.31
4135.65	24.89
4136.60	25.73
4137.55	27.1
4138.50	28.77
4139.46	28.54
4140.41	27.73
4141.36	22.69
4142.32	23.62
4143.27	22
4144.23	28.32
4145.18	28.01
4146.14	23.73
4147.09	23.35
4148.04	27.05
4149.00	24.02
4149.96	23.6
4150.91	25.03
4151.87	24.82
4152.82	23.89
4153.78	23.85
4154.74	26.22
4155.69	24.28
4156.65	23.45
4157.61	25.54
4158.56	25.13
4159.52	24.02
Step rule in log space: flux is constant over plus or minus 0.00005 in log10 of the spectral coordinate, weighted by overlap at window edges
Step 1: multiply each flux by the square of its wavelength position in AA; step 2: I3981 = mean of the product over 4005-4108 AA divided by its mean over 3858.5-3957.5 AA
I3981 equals 1.87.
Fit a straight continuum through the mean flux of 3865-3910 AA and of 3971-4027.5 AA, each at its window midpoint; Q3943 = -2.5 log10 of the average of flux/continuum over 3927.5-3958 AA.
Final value 0.38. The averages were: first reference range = 15.2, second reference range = 25.1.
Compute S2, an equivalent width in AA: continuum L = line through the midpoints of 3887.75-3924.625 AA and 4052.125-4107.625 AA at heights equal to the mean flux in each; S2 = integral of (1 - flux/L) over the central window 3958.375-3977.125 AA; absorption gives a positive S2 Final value 6.7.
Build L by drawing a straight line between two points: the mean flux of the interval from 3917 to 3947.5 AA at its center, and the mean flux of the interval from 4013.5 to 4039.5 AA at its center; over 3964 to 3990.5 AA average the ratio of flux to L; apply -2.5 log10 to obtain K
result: 0.203 mag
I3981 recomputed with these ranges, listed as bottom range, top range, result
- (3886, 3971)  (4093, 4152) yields 1.81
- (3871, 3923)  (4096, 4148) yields 1.78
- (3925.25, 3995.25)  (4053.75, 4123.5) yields 1.64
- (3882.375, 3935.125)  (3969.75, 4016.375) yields 1.53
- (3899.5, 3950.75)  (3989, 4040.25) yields 1.87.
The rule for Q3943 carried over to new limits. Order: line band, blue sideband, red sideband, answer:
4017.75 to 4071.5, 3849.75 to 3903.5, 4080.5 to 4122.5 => -0.143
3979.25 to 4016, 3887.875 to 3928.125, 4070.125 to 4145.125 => -0.165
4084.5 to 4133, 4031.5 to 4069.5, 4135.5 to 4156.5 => -0.041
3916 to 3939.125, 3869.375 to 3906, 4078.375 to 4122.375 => 0.332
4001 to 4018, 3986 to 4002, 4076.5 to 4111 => -0.019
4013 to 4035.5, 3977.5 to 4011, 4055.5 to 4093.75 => -0.203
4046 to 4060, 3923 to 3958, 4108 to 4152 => -0.151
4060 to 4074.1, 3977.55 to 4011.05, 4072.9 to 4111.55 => 0.066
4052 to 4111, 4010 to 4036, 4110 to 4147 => 0.096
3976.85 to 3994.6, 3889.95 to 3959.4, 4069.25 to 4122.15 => -0.198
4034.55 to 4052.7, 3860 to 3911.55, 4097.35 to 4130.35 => -0.146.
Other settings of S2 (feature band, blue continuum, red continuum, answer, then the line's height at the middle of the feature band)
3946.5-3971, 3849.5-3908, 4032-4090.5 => 4.2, 19.3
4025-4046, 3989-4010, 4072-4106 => -1.6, 25.5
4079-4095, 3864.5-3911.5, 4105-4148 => -2.5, 24.3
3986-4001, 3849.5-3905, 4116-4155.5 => -4.5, 19.5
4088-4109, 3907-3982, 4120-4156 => -1.6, 23.4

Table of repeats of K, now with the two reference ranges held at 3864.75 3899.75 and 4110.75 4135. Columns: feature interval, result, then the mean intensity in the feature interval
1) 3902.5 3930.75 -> -0.05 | 16.8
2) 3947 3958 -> -0.11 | 19.7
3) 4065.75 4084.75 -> -0.09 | 26.1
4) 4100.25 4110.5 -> 0.07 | 23.9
